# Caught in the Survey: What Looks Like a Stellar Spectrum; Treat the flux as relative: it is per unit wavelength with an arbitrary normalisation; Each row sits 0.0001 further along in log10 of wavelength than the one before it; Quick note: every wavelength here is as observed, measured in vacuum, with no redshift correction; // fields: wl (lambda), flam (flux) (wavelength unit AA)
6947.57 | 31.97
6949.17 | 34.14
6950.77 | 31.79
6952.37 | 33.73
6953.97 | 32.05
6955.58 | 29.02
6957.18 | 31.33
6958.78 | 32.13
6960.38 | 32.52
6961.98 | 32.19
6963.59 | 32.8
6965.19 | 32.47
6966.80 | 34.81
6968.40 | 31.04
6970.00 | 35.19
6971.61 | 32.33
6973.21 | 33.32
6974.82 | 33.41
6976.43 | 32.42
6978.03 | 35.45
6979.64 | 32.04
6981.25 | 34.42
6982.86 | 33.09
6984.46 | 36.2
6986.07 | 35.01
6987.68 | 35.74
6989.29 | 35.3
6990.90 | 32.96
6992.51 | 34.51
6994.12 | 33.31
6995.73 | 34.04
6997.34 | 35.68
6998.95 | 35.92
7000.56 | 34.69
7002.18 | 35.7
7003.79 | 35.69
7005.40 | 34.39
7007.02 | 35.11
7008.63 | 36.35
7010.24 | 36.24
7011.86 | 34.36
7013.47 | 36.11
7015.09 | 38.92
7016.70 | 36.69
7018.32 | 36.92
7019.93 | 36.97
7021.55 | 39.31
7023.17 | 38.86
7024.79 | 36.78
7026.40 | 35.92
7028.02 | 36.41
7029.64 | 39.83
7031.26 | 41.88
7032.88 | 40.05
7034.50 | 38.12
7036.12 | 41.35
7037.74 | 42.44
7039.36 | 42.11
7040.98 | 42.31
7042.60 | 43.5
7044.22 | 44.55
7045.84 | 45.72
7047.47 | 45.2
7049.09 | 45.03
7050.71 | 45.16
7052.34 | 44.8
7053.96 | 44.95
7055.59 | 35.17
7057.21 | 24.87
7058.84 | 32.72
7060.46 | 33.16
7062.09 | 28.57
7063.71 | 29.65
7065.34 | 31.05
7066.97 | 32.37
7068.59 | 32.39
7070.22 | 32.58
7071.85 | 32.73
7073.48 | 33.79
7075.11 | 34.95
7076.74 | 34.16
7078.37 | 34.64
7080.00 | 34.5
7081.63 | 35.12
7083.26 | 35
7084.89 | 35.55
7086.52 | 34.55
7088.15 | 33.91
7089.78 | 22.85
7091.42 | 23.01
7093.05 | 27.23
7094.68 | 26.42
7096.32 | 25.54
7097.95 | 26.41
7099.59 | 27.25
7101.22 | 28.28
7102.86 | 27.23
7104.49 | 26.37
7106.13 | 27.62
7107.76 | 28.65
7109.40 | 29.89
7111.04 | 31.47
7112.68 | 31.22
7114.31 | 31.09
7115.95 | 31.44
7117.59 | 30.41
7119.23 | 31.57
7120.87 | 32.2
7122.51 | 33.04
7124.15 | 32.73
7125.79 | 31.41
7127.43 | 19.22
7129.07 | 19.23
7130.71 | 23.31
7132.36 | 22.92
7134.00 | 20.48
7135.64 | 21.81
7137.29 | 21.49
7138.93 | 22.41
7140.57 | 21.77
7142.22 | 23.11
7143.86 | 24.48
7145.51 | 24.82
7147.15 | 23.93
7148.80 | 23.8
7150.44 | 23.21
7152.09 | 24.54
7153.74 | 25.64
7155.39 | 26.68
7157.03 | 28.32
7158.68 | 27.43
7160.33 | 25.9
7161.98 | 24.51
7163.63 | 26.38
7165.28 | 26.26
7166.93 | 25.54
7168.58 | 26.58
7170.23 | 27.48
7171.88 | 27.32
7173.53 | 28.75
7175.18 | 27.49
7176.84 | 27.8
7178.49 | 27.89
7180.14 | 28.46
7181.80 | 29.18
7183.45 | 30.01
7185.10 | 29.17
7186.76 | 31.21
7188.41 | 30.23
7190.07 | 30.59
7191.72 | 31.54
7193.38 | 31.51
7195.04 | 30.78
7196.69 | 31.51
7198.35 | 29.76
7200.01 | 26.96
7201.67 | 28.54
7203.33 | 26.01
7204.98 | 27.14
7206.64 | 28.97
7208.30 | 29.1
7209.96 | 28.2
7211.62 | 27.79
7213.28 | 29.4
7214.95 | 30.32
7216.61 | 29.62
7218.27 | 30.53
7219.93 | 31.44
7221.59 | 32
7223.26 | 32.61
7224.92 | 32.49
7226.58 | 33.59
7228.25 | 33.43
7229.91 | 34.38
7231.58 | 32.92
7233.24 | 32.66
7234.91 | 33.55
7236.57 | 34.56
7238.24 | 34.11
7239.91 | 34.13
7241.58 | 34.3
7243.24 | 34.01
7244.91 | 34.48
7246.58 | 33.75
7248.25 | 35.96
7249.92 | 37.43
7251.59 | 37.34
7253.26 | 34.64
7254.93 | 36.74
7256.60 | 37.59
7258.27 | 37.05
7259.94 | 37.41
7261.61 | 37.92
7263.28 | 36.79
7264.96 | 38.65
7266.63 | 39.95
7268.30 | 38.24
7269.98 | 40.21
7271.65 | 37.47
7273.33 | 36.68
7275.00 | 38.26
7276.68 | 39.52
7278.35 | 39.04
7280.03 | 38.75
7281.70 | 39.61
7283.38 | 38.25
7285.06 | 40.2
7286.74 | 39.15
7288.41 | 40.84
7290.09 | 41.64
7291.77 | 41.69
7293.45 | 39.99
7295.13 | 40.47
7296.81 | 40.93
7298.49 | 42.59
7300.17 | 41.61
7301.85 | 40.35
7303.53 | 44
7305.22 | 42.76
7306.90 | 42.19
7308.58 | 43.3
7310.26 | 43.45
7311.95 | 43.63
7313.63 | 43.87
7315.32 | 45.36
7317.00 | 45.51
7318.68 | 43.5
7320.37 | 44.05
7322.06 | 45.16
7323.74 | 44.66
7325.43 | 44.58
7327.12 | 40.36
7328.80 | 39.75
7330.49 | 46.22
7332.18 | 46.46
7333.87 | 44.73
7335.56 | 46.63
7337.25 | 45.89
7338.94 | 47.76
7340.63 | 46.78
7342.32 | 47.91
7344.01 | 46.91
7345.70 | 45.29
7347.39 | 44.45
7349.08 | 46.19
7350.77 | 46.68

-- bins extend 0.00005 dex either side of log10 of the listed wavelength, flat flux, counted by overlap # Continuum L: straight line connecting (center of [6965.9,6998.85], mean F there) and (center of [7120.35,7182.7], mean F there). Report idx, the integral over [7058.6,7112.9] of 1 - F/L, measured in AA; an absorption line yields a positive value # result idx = -3.01 AA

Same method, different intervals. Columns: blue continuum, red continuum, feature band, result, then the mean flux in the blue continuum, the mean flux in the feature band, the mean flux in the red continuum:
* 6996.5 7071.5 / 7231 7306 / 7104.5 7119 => 2.9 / 37.5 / 30.1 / 38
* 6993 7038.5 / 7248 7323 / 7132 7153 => 8.5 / 37.1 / 23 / 40.3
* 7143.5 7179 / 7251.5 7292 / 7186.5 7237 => 1.7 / 26.1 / 30.7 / 38.5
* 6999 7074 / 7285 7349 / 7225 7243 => 3.5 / 37.4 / 33.7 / 43.6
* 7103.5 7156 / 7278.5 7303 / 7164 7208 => 3.6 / 26.3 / 28.7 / 40.4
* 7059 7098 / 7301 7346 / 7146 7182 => 9.5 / 31.4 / 26.4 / 44.5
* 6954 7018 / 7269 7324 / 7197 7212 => 4.2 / 34.2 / 28.2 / 41.4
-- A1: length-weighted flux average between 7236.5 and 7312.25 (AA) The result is 38.7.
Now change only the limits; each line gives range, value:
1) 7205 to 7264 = 33.4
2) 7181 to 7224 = 29.8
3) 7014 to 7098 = 36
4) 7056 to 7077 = 31.8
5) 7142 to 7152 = 24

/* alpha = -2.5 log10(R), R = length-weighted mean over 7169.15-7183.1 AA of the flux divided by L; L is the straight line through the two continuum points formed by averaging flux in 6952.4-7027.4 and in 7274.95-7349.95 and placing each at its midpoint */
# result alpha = 0.37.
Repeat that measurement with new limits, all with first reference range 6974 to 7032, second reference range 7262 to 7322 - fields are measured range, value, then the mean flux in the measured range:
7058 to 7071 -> 0.168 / 31.6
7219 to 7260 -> 0.163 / 34.4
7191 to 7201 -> 0.281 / 30.3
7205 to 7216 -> 0.342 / 28.8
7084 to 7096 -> 0.275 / 29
